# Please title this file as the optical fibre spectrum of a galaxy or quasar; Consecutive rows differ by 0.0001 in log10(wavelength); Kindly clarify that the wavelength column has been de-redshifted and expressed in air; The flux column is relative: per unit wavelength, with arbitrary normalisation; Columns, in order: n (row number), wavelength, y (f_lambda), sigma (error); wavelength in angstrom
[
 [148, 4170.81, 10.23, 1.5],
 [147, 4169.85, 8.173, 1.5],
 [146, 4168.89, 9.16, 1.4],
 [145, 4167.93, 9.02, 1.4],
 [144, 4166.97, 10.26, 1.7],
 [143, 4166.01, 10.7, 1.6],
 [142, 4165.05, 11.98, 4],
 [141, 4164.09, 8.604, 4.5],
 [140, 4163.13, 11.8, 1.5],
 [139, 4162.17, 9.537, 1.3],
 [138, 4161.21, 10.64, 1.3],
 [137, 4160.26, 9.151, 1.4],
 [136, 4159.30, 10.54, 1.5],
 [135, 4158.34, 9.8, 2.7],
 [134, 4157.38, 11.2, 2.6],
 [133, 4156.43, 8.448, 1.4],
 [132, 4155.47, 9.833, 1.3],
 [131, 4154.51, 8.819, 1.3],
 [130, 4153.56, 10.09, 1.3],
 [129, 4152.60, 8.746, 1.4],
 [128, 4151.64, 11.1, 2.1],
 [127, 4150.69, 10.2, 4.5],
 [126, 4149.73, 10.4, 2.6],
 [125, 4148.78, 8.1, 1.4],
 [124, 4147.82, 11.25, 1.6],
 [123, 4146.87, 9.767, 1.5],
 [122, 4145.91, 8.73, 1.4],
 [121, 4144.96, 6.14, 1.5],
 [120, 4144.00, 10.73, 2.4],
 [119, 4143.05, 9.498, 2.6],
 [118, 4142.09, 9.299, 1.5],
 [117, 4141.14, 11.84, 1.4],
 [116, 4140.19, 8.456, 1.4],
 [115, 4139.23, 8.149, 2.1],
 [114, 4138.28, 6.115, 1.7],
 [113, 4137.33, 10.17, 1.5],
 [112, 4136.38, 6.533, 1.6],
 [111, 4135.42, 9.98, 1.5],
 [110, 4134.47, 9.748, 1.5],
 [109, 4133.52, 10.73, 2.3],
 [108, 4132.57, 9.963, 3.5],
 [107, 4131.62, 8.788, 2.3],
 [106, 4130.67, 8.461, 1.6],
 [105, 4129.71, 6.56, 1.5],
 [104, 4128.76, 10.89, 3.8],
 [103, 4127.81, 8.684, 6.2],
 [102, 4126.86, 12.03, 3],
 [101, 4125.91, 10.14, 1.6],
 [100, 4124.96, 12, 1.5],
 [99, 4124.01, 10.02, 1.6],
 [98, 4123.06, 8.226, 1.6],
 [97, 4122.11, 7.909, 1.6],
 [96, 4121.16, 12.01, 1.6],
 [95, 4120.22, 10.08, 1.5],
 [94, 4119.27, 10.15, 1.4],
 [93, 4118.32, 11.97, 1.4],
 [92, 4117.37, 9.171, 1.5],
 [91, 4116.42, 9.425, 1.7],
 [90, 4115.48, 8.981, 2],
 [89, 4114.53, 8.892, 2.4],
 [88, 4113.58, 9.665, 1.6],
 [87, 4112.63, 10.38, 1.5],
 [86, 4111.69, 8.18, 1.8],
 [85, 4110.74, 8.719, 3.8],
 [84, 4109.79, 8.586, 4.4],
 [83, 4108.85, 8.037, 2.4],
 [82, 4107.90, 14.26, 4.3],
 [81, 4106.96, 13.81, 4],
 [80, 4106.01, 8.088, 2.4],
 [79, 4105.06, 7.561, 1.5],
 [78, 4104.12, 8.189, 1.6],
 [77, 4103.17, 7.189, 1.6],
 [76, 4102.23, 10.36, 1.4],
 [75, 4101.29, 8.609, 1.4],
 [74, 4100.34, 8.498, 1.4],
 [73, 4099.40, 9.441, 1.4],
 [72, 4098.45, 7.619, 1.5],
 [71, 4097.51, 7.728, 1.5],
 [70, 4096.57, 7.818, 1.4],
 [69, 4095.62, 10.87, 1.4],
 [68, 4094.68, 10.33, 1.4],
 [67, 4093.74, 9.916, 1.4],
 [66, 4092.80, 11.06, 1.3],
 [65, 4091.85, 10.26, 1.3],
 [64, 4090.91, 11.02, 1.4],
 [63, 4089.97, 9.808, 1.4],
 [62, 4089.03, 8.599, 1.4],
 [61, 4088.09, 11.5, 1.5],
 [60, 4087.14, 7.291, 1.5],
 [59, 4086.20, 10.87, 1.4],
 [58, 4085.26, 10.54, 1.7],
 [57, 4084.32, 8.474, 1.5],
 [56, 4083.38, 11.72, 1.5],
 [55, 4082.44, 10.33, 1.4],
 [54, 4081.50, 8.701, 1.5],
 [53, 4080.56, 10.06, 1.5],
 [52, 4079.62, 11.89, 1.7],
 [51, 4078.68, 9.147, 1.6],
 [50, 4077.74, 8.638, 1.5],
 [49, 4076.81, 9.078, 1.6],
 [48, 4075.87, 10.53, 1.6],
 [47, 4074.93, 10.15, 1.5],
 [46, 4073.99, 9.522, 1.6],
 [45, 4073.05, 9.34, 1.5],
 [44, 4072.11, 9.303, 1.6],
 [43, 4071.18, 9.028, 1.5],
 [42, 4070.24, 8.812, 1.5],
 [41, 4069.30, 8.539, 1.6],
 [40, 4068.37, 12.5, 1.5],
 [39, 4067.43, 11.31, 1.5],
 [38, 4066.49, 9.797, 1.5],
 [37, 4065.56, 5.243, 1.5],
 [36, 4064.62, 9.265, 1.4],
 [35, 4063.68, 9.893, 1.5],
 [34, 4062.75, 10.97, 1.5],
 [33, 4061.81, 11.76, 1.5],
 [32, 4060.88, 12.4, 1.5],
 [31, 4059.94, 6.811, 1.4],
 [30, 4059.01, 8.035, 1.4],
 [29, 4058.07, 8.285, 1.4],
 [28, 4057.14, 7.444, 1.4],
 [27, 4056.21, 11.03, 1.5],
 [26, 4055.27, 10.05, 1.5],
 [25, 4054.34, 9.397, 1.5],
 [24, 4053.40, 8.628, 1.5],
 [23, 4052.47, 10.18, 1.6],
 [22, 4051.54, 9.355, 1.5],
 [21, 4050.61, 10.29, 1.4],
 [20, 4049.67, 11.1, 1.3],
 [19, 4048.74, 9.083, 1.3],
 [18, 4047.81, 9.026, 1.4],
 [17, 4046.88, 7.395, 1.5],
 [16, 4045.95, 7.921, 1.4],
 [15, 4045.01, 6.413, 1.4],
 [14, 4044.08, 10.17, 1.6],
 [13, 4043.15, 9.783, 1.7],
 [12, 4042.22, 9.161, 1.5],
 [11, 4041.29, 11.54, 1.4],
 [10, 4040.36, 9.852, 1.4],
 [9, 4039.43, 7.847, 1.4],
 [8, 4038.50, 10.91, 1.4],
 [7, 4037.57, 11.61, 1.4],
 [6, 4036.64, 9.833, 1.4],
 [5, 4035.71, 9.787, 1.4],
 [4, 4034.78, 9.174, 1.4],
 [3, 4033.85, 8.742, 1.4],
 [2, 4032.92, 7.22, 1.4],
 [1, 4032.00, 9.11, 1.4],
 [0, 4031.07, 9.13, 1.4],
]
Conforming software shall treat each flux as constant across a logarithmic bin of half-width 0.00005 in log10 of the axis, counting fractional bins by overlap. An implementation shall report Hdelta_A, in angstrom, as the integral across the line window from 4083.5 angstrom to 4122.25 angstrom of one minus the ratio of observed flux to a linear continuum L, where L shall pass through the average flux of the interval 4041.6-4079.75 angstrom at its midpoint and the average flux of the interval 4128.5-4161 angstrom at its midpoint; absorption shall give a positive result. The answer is -0.8 angstrom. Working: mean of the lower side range 9.42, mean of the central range 9.59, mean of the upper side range 9.36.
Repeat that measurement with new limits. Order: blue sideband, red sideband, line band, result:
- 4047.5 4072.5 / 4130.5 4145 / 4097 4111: 0.30 angstrom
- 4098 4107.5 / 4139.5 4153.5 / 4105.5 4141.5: -1.41 angstrom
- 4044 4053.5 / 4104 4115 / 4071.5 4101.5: -0.92 angstrom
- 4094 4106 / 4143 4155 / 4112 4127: -1.64 angstrom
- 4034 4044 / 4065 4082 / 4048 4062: 0.30 angstrom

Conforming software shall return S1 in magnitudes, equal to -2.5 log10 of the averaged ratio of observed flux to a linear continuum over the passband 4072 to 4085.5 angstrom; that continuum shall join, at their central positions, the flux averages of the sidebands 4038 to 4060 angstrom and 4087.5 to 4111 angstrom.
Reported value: -0.05 mag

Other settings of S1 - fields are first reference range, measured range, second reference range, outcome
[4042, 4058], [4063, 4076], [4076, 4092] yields 0.01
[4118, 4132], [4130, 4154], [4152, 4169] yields 0.07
